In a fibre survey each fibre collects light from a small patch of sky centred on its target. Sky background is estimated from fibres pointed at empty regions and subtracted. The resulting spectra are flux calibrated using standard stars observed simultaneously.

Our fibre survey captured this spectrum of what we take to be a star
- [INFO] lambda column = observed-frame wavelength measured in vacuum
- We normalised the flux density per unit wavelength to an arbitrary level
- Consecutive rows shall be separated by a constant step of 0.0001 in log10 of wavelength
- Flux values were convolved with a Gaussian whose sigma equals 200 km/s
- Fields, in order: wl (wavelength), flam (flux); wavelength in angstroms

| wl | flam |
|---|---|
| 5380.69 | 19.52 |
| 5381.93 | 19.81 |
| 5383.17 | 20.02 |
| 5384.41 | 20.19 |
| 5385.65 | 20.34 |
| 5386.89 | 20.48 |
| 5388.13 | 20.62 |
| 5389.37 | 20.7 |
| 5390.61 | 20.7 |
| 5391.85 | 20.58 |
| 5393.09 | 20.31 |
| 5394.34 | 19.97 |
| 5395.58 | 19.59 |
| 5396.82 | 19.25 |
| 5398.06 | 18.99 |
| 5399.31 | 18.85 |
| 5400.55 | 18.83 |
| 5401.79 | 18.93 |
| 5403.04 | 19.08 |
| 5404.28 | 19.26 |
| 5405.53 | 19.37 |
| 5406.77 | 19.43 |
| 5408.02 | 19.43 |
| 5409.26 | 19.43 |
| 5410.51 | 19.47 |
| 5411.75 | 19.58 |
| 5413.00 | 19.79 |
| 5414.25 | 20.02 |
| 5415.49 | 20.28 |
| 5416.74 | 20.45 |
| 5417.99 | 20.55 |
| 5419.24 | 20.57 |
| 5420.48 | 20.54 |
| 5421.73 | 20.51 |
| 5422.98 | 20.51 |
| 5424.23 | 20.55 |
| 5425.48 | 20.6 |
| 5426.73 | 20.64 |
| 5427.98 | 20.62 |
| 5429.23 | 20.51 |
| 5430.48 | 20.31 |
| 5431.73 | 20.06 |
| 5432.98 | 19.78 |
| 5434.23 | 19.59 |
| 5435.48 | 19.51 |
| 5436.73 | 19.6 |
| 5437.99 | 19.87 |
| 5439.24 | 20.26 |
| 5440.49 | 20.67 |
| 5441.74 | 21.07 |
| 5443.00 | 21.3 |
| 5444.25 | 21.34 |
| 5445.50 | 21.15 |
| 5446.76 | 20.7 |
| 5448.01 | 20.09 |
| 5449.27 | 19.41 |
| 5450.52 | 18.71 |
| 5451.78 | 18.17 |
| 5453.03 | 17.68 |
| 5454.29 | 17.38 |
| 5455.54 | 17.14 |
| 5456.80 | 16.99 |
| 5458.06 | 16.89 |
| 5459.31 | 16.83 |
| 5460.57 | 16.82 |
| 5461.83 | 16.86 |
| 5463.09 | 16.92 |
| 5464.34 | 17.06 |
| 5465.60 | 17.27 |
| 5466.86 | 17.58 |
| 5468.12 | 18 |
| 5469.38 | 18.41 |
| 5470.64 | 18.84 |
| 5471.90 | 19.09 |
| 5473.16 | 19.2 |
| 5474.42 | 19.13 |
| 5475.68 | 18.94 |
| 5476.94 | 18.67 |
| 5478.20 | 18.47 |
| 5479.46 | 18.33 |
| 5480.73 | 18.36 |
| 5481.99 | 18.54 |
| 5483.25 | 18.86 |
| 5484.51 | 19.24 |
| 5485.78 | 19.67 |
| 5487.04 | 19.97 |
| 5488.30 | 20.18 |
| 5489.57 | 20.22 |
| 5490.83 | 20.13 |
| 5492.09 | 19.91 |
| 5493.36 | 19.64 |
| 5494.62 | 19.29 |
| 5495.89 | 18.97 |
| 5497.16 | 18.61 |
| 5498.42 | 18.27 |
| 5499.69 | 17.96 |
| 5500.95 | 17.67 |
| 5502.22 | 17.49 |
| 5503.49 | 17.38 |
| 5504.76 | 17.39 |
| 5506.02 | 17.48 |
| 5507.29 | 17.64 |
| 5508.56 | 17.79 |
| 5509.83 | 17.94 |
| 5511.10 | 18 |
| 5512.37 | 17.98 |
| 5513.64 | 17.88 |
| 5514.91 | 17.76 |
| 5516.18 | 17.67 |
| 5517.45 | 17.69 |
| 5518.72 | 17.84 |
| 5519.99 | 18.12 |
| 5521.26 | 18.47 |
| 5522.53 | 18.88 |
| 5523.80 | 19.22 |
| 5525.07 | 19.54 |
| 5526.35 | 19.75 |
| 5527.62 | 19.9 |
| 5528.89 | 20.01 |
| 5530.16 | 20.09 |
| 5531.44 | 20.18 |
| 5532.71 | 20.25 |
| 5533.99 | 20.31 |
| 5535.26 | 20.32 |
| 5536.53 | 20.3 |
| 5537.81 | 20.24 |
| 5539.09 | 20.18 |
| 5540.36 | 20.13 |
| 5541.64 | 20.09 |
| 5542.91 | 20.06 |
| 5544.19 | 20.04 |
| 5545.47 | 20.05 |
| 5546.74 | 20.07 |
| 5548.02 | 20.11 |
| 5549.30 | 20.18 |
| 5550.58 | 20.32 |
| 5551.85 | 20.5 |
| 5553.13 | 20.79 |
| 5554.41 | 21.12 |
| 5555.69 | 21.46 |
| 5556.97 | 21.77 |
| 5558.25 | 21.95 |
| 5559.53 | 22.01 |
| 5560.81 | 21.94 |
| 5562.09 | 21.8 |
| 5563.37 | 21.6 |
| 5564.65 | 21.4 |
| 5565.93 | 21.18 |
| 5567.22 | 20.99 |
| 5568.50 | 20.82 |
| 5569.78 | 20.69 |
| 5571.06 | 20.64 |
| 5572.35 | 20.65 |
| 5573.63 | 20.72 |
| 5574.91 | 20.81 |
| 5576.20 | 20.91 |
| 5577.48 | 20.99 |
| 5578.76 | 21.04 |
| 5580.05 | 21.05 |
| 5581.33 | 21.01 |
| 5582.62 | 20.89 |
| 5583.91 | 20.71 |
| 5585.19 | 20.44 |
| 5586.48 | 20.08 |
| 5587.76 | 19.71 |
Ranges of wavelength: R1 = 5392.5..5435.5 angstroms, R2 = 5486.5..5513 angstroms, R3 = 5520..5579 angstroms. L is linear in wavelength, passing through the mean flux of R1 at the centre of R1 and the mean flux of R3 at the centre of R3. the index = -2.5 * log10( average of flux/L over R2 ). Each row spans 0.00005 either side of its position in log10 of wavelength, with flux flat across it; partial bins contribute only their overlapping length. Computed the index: 0.10 mag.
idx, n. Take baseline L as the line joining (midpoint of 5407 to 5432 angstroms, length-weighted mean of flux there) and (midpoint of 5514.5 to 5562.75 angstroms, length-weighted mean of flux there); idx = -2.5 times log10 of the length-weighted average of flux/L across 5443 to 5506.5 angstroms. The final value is 0.09 mag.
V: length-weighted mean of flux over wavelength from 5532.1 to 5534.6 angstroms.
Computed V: 20.2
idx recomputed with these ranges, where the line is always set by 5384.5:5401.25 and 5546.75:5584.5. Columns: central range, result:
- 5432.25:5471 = 0.085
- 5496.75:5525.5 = 0.150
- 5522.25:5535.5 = 0.049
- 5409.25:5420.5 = 0.000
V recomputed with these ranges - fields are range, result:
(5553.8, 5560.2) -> 21.7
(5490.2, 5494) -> 19.9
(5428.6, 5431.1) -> 20.4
